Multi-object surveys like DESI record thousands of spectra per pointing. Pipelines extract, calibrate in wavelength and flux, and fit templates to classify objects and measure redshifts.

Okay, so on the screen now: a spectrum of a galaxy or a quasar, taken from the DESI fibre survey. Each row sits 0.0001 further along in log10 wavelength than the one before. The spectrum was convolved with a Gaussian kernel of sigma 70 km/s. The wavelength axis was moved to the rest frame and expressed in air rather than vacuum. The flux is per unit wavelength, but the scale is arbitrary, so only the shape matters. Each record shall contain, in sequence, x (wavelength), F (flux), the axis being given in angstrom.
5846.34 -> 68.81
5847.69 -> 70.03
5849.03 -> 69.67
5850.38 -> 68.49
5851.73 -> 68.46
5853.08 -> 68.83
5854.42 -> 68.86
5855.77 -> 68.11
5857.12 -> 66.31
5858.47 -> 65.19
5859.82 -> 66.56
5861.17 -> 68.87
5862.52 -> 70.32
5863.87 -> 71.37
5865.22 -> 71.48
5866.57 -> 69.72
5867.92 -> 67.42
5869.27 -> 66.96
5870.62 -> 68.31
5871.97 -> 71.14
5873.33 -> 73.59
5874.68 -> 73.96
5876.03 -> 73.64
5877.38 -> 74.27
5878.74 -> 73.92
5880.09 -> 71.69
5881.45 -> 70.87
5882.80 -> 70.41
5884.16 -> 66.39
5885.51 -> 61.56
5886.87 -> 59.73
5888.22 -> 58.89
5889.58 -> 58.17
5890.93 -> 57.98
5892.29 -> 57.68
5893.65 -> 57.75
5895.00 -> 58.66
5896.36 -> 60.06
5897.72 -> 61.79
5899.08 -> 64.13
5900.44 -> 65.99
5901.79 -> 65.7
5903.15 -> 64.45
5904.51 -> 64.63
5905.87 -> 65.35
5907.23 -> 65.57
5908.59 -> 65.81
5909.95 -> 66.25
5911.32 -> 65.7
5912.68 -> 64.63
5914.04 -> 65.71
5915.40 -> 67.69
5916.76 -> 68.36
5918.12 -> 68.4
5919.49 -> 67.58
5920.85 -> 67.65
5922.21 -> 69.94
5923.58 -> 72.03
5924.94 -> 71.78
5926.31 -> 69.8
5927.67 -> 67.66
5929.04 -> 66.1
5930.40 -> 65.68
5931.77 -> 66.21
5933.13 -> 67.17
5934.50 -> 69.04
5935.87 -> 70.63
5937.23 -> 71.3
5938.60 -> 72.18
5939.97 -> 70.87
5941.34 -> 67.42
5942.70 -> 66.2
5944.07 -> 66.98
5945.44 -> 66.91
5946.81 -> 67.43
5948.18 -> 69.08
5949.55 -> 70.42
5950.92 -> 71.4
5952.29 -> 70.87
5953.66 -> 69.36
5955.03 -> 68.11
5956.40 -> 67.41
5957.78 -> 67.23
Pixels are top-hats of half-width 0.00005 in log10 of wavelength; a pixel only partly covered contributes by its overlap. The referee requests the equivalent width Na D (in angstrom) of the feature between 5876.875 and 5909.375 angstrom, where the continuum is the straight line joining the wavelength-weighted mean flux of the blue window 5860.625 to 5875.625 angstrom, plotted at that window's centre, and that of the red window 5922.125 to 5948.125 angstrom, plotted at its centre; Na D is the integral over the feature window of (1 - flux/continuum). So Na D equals 2.59 angstrom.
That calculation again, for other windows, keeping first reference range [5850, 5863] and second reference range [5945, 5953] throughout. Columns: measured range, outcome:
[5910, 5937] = 0.4 angstrom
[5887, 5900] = 1.7 angstrom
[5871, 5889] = -0.2 angstrom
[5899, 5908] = 0.5 angstrom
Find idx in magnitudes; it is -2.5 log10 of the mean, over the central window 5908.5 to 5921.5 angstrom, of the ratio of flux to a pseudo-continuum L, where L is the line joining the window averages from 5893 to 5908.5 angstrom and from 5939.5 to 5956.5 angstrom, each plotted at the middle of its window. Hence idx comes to -0.032 mag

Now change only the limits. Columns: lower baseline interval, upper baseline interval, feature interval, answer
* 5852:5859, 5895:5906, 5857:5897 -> -0.017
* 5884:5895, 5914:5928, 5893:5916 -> -0.002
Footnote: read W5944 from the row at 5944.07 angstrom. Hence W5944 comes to 66.98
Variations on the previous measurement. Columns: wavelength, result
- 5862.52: 70.32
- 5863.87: 71.37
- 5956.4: 67.41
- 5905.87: 65.35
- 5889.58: 58.17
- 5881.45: 70.87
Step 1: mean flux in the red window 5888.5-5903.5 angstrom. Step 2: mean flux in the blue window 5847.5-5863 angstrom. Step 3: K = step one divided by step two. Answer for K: 0.9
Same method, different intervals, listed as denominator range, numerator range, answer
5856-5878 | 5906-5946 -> 0.97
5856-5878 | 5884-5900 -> 0.86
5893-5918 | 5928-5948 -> 1.06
